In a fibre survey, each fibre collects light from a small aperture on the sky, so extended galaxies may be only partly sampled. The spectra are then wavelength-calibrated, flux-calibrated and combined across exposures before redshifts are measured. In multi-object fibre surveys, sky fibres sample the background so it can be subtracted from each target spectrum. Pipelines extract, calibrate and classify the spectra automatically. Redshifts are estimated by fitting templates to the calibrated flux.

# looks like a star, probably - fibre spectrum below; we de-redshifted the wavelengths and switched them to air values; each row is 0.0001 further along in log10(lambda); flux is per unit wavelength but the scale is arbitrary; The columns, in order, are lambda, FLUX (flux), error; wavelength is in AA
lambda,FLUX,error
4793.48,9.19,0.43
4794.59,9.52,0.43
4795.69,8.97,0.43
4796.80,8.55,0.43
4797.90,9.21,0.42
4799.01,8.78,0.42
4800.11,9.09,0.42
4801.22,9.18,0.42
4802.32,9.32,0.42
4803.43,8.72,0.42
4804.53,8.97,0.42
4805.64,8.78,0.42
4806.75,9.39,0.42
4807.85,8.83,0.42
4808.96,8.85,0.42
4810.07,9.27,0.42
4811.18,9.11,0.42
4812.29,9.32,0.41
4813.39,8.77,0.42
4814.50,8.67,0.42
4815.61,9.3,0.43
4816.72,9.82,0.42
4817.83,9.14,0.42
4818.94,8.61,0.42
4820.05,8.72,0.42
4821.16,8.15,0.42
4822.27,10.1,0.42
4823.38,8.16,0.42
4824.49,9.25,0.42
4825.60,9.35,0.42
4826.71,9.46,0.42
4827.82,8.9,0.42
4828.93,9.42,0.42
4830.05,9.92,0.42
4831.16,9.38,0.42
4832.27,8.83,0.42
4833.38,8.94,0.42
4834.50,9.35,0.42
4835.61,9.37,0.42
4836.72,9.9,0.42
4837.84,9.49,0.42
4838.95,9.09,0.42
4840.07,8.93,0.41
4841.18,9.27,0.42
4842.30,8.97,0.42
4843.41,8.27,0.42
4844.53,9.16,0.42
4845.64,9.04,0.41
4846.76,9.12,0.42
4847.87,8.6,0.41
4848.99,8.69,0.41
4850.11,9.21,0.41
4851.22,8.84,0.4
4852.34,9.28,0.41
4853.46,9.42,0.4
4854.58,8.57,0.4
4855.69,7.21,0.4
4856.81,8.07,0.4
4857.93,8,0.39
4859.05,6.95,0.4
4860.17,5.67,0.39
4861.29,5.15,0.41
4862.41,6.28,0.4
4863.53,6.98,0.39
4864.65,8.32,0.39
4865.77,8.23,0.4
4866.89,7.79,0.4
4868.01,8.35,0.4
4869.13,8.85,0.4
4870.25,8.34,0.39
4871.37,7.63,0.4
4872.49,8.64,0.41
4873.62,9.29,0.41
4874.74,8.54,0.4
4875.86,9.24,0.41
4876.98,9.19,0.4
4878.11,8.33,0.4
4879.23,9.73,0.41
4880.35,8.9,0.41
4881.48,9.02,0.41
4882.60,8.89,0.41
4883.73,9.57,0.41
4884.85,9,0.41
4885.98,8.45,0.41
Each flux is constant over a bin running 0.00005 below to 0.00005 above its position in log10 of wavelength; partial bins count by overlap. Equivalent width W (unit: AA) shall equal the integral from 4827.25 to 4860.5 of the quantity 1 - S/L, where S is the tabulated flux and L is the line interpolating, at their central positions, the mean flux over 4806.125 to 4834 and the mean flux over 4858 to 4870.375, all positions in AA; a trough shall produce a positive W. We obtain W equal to -2.66 AA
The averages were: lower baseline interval 9.1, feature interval 8.82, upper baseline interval 7.35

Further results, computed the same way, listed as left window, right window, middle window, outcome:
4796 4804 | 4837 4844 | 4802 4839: -0.54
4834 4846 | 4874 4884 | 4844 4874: 3.22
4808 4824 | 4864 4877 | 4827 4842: -0.79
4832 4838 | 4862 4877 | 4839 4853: 0.03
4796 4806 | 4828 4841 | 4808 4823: 0.11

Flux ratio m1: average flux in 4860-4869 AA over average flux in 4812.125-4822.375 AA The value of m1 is 0.8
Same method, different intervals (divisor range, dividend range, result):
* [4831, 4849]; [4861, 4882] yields 0.91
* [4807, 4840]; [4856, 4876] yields 0.85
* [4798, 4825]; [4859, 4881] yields 0.89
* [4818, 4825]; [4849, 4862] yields 0.89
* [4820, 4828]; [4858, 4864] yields 0.70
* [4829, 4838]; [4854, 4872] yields 0.80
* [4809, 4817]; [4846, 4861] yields 0.90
